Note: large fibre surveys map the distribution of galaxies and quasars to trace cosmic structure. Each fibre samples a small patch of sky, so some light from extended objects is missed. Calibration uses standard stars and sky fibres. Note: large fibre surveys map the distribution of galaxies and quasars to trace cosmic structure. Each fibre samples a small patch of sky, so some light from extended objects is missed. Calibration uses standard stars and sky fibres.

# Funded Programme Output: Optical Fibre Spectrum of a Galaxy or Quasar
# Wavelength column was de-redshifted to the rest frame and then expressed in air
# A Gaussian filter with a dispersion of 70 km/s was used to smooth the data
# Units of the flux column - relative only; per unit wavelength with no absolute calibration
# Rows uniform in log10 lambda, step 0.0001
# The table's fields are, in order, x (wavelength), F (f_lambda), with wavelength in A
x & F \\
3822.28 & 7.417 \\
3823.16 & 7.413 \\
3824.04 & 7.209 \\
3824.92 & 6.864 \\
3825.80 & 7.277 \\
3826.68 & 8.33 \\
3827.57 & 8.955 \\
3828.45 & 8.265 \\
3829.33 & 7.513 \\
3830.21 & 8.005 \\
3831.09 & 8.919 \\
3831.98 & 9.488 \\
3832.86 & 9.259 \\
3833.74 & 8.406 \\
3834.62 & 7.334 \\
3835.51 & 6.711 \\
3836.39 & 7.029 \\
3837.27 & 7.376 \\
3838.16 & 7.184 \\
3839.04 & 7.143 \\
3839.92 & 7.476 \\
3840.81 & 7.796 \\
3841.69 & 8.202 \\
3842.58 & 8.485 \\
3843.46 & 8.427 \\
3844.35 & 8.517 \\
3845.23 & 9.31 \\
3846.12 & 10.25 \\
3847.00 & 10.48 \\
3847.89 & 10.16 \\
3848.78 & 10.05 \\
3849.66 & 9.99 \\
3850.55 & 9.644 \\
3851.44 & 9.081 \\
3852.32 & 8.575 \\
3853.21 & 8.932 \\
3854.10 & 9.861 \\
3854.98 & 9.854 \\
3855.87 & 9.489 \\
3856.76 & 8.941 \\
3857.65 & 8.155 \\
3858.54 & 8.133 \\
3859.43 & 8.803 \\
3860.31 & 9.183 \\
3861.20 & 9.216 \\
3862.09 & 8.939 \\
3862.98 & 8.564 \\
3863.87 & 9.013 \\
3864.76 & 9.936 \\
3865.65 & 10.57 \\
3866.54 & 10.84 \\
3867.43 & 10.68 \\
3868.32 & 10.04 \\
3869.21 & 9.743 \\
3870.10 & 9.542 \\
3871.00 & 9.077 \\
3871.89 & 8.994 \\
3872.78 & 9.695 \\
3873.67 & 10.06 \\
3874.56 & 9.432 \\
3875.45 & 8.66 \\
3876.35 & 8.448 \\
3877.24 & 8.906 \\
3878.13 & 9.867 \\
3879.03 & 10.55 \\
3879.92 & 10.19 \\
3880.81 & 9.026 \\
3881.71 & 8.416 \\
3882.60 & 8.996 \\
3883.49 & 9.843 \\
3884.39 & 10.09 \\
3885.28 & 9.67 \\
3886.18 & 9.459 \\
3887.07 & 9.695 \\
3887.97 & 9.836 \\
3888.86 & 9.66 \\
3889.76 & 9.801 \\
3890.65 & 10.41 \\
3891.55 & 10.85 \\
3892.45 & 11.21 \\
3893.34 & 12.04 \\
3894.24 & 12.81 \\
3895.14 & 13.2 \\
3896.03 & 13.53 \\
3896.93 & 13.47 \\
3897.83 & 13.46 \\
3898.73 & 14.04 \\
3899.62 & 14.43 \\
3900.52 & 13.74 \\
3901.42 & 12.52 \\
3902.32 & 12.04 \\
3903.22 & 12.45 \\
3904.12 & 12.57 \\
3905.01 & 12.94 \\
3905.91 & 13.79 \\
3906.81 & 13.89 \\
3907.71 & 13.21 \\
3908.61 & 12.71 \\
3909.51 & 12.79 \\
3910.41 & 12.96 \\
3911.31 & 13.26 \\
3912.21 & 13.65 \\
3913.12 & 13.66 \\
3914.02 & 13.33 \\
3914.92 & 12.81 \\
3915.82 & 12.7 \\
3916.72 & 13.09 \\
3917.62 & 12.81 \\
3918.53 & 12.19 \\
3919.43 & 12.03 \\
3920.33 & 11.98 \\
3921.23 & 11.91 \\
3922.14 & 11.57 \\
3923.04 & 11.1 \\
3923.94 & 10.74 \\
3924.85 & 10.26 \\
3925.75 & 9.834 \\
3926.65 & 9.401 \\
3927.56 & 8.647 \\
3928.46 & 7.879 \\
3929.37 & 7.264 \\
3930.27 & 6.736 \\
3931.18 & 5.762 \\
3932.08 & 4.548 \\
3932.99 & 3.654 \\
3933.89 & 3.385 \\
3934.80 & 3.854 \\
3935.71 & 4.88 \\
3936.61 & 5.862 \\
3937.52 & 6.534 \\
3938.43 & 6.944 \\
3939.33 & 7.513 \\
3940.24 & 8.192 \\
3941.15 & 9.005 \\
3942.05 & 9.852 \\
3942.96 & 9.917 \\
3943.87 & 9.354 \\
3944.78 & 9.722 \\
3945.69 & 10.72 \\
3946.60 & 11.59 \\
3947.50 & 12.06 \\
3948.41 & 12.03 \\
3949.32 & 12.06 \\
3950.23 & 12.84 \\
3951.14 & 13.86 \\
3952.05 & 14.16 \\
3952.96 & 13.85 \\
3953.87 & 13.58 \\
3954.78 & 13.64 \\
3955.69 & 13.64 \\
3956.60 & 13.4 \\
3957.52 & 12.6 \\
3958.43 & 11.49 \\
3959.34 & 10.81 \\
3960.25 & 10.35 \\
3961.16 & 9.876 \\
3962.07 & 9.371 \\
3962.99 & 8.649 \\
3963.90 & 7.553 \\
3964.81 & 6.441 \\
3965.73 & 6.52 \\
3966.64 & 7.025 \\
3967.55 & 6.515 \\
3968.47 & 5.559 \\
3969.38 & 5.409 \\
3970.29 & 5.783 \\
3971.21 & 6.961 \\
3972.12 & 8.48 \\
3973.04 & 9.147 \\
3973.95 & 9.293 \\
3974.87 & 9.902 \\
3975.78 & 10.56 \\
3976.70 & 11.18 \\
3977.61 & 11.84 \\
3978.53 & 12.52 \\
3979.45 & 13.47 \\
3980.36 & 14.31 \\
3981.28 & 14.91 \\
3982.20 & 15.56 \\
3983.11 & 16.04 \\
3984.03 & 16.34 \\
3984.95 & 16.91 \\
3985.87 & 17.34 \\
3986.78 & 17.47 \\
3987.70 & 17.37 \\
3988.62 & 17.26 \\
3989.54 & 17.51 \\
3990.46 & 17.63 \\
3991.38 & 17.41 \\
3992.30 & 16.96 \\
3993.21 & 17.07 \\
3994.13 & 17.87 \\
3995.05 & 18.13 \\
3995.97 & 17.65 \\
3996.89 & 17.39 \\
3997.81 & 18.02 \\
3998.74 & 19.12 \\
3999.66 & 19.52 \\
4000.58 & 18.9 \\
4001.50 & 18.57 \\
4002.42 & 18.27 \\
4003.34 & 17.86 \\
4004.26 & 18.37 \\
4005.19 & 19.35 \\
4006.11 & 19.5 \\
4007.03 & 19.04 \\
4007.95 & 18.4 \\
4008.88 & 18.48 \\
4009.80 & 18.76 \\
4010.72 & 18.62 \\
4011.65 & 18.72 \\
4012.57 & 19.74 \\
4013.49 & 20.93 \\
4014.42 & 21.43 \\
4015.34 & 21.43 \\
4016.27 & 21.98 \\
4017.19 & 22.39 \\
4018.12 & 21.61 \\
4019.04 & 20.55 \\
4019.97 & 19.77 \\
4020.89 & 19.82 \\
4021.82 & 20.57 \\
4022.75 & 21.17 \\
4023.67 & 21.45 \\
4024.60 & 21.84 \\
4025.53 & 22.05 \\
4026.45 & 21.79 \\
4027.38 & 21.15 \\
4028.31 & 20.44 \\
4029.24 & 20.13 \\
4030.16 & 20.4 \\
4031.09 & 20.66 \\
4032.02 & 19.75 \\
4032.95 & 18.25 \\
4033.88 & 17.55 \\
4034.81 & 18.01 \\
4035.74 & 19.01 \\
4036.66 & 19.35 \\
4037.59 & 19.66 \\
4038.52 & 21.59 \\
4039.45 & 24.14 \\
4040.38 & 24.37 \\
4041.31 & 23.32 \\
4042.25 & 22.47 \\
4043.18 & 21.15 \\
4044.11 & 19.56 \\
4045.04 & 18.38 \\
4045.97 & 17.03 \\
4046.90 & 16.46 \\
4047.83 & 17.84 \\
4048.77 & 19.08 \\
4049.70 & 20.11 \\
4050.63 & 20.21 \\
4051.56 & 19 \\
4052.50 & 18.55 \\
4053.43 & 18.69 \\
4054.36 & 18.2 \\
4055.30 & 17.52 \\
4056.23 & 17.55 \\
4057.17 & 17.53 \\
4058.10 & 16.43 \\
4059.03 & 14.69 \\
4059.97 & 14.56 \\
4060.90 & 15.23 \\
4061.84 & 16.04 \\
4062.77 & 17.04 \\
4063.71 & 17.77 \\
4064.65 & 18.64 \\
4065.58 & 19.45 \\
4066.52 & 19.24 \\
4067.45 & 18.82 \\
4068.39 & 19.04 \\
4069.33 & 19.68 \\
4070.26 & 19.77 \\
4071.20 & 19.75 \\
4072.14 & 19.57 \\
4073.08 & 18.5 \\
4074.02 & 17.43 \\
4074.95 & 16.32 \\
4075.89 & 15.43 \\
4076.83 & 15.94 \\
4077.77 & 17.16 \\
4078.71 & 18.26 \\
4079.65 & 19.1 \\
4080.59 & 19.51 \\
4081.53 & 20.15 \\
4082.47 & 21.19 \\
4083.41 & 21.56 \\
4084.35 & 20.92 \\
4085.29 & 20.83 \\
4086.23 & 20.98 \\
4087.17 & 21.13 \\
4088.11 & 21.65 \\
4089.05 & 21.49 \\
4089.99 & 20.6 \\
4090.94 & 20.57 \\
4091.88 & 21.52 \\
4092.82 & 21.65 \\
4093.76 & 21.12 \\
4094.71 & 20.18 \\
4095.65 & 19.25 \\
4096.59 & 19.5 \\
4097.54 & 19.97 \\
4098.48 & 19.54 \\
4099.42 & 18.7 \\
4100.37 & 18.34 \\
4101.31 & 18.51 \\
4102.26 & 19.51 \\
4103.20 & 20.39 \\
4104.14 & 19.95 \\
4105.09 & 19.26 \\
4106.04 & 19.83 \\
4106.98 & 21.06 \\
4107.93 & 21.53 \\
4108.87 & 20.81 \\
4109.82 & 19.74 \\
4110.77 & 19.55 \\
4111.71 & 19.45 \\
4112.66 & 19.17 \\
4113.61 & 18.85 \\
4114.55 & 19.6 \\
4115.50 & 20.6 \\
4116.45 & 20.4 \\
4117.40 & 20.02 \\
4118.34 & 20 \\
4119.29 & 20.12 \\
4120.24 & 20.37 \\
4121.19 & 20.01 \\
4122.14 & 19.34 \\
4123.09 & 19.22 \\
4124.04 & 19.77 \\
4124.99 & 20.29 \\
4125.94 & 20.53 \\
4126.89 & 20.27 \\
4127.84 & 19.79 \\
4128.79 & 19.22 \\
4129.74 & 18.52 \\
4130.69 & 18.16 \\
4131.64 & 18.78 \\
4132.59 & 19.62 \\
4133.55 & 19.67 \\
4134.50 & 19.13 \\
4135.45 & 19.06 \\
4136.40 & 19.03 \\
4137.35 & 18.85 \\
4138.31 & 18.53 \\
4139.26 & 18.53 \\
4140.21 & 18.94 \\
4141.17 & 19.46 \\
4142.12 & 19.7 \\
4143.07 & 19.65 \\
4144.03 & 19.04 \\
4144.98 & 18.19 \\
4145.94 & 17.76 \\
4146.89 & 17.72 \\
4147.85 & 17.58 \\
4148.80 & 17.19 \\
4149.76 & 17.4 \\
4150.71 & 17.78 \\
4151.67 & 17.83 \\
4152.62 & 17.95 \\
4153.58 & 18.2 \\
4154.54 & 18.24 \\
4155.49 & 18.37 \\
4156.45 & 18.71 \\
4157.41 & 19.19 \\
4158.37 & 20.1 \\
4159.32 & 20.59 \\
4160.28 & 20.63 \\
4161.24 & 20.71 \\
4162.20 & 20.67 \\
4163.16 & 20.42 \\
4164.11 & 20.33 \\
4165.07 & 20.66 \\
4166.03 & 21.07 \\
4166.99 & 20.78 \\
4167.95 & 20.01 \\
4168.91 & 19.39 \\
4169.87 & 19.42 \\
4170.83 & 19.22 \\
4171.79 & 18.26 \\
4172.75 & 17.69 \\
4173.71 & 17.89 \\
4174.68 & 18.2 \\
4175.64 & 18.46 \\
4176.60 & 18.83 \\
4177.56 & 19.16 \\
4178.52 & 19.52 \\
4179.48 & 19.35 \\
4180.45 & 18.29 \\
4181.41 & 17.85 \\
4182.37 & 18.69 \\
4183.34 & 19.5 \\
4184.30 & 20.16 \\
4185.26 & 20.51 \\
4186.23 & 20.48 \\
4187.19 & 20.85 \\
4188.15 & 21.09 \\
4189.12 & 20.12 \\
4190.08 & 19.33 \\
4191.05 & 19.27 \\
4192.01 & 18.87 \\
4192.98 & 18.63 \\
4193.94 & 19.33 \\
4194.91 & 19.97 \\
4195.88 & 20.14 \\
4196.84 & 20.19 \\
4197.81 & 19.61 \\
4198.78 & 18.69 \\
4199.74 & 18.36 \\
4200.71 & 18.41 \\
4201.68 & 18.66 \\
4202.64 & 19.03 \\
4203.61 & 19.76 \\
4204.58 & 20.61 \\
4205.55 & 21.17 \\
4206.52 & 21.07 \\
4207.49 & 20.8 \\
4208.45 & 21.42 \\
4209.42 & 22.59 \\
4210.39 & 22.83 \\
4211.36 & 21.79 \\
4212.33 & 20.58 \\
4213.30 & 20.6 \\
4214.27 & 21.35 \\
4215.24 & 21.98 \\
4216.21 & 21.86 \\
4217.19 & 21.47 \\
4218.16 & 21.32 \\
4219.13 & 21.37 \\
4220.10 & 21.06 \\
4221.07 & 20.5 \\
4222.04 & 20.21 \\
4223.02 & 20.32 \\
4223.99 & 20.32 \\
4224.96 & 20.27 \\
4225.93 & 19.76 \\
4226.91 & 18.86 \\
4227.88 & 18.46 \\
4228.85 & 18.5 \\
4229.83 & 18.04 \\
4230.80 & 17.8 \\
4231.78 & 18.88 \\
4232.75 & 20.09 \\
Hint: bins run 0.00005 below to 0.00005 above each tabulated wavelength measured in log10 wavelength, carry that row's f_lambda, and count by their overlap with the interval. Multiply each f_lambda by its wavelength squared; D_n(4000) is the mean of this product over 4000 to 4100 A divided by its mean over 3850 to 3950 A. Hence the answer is 2.06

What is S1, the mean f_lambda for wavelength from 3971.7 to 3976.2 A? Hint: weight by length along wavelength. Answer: 9.48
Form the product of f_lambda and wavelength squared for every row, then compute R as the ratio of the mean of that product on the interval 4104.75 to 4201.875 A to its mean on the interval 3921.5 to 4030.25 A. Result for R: 1.52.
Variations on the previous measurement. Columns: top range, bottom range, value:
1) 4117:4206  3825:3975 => 2.23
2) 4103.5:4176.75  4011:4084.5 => 1.04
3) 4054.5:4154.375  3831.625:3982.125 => 2.09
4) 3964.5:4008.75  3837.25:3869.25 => 1.70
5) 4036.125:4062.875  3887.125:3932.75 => 1.75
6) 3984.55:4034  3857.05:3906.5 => 1.95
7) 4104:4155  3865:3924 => 1.90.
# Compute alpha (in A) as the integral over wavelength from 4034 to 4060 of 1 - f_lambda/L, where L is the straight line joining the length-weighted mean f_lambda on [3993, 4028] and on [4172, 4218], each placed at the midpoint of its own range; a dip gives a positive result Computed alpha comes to 0.8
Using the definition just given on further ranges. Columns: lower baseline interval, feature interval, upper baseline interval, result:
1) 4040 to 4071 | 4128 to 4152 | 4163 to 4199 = 0.69 A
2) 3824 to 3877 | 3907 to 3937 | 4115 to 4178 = 3.23 A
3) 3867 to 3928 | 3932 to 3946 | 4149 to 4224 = 6.02 A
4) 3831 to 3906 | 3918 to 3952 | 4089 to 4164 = 8.86 A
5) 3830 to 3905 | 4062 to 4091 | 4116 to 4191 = -4.28 A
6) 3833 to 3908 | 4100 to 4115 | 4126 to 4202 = -2.00 A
